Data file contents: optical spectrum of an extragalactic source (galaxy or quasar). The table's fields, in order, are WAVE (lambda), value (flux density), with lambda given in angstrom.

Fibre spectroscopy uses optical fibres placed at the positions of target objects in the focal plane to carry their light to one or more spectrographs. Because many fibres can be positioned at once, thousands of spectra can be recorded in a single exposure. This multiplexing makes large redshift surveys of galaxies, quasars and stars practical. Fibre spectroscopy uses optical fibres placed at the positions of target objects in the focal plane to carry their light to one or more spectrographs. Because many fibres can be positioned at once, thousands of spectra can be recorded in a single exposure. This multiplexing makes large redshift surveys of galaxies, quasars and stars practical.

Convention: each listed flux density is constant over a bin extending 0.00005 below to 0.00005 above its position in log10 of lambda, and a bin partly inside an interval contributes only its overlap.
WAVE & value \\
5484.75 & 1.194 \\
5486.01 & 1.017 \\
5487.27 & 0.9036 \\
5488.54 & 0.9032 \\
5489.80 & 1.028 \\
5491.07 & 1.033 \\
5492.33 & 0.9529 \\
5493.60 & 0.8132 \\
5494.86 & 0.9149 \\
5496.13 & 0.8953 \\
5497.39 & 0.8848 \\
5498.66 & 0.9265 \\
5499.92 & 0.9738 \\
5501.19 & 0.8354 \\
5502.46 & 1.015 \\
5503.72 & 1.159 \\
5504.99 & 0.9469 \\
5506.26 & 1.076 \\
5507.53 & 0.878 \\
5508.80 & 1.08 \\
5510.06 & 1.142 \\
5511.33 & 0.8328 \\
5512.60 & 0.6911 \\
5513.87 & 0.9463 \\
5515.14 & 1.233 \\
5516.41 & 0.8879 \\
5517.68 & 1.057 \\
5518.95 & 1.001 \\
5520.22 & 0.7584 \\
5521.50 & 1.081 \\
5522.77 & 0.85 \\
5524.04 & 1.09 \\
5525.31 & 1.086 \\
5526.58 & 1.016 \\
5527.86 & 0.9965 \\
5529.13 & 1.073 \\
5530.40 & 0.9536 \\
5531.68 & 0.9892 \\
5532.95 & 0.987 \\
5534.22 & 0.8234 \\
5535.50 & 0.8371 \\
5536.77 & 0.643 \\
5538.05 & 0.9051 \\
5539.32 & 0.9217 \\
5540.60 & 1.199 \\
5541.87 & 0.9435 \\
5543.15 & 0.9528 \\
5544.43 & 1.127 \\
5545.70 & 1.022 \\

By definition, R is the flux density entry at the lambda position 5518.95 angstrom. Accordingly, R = 1.001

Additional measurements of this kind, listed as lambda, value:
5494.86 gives 0.9149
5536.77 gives 0.643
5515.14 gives 1.233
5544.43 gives 1.127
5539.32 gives 0.9217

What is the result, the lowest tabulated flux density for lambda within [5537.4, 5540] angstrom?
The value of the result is 0.9051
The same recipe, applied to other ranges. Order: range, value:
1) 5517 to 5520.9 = 0.7584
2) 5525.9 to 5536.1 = 0.8234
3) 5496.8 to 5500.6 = 0.8848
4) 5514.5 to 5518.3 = 0.8879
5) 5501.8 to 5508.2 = 0.878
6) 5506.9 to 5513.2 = 0.6911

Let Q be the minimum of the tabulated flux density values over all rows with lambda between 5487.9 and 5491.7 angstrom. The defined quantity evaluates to 0.9032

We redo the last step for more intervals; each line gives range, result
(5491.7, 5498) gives 0.8132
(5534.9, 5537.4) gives 0.643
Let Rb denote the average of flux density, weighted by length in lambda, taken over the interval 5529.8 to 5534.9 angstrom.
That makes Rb 0.937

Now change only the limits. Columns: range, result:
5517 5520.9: 0.938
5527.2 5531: 1.01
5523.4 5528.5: 1.05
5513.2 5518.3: 1.03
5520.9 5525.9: 1.03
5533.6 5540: 0.828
